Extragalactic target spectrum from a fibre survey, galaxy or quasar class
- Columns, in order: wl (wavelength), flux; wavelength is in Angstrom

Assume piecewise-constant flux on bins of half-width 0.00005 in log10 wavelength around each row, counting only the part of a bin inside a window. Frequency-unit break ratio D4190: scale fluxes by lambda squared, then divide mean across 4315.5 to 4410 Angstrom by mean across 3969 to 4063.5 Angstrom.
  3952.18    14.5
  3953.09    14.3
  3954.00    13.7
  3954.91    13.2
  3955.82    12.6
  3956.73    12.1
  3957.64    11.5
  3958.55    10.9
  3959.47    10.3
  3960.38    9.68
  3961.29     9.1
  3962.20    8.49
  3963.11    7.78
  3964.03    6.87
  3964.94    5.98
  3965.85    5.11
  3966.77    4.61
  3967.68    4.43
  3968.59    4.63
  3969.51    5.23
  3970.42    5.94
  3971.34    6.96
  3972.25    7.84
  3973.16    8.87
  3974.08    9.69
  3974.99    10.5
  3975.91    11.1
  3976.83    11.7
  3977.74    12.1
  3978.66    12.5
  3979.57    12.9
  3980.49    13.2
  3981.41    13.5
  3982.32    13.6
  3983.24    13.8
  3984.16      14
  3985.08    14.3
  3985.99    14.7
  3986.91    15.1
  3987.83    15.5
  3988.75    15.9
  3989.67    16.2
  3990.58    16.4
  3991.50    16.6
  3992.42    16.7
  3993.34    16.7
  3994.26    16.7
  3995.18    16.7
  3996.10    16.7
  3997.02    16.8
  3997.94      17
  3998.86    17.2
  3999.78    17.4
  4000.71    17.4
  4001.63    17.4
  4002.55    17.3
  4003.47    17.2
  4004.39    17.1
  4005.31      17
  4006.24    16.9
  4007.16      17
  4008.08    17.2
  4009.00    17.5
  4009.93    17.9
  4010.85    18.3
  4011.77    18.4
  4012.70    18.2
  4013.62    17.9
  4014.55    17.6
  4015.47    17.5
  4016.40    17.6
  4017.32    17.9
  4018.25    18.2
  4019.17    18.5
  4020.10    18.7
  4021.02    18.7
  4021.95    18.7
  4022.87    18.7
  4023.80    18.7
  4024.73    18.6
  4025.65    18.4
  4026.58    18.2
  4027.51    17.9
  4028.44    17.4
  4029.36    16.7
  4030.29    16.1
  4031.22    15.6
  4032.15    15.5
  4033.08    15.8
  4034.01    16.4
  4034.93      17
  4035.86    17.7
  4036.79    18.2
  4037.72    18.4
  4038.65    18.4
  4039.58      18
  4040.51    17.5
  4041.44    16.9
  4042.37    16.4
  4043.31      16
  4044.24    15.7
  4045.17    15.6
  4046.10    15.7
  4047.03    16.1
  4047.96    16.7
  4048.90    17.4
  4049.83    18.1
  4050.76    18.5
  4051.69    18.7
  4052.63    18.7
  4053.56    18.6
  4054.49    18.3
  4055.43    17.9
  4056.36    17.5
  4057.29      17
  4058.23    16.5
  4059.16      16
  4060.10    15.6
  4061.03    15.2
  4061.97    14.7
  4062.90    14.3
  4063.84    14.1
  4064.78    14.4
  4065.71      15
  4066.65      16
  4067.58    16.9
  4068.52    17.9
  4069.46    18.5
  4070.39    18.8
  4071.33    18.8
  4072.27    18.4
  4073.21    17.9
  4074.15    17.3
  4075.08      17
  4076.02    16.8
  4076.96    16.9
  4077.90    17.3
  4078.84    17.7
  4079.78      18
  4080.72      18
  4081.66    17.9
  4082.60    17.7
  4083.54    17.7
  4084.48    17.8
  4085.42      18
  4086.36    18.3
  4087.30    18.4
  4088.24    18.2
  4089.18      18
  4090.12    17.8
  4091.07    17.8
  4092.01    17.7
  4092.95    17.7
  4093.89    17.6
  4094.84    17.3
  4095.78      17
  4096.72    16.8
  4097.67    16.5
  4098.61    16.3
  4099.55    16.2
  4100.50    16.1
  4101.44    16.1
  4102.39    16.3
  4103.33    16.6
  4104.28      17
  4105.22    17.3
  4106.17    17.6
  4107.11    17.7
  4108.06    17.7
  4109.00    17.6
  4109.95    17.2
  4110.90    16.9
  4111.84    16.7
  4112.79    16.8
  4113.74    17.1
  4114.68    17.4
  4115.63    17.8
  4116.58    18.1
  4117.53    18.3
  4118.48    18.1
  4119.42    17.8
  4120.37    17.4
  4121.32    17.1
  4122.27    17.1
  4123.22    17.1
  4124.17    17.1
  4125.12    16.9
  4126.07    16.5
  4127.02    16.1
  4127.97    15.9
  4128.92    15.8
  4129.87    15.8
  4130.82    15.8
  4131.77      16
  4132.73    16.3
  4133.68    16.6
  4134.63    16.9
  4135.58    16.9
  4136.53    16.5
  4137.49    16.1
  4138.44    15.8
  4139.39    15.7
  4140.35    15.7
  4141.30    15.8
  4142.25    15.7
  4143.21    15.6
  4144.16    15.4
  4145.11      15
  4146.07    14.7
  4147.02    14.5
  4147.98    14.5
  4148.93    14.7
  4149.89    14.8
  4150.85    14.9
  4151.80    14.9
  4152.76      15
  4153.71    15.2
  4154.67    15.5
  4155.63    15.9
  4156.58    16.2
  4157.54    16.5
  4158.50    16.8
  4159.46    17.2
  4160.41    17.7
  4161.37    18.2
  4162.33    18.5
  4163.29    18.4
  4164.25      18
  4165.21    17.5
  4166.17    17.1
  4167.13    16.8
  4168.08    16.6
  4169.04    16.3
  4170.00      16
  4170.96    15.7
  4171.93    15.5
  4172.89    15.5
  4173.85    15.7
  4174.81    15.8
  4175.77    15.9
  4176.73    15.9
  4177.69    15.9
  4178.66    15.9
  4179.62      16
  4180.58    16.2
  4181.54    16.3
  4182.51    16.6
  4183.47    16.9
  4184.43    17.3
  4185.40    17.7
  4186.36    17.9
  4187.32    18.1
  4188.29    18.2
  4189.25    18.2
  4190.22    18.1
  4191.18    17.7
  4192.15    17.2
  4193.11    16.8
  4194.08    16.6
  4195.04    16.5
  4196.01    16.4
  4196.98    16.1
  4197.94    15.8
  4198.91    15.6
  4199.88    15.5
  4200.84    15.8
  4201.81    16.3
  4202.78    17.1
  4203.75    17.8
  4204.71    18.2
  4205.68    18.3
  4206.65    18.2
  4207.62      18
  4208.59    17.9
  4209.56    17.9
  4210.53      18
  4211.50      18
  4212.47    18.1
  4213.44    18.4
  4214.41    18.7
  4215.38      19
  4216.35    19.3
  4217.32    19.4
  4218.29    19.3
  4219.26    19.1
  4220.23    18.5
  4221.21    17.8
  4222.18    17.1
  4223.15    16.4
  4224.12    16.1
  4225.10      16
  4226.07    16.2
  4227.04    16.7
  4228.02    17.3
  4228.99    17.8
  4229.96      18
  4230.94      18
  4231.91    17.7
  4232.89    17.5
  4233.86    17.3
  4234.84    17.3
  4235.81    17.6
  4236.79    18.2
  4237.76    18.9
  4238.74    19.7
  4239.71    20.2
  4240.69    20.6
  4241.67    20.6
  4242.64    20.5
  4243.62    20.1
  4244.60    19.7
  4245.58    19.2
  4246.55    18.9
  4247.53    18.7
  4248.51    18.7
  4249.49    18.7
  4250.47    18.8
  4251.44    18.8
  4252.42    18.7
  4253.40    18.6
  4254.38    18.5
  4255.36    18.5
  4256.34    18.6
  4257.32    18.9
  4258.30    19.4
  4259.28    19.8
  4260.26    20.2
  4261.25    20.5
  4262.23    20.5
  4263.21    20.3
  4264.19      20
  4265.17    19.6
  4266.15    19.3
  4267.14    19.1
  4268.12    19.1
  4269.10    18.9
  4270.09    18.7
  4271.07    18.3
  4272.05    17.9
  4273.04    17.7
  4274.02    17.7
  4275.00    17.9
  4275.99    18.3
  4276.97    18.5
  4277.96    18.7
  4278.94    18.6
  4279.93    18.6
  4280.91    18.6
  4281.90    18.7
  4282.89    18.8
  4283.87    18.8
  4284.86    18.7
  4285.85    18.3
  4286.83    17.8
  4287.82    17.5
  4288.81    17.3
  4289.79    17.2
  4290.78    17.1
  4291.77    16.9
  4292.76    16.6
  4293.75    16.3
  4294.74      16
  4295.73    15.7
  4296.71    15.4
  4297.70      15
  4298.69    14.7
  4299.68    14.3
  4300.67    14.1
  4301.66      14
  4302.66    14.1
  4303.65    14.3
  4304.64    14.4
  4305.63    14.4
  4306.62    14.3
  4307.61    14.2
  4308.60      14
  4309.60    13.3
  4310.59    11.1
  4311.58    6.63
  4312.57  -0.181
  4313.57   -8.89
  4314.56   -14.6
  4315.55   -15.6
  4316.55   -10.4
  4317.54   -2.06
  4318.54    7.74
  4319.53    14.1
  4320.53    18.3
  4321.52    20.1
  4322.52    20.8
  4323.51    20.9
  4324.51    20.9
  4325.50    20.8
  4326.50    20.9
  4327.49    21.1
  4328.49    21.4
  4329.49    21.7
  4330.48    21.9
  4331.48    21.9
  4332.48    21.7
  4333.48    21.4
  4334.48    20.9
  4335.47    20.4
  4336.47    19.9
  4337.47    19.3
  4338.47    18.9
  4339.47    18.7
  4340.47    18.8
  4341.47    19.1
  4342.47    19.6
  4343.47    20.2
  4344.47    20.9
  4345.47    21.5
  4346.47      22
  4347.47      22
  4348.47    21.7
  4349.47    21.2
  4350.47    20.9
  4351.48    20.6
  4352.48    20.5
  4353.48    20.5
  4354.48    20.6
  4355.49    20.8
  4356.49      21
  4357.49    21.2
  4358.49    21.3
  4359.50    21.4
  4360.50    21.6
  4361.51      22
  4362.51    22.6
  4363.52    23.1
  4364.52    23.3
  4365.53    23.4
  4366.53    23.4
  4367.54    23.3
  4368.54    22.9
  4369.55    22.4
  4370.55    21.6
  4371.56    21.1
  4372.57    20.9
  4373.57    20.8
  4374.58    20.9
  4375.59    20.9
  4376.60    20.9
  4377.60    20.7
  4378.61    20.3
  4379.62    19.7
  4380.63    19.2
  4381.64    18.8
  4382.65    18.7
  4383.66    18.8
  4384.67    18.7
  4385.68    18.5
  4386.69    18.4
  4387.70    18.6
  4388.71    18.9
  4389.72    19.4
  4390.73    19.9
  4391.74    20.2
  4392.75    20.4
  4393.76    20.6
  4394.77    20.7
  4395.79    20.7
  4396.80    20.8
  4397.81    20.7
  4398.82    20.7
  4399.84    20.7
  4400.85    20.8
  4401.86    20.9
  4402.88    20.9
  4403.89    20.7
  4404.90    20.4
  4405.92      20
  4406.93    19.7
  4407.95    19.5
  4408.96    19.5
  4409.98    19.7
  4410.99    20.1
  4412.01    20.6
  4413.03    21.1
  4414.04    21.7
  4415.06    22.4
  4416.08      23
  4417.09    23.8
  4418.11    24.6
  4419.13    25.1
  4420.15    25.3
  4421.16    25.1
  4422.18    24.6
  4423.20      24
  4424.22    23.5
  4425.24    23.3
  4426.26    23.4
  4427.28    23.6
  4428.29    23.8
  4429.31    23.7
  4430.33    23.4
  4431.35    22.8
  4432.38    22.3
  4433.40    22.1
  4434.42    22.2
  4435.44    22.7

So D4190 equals 1.45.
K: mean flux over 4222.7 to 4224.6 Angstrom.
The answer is 16.3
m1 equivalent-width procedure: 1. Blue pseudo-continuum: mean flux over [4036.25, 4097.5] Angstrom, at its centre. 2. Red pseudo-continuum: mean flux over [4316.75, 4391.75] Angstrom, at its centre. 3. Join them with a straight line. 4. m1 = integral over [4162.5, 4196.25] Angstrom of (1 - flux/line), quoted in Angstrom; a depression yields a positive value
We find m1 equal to 2.8 Angstrom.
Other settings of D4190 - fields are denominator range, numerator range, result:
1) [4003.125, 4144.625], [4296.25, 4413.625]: 1.21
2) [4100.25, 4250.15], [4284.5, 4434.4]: 1.20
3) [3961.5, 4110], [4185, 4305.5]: 1.24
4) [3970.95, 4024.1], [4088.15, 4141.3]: 1.14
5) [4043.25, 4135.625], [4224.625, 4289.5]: 1.19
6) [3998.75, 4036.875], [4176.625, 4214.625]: 1.07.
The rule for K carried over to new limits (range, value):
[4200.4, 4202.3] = 16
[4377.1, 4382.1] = 19.7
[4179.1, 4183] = 16.3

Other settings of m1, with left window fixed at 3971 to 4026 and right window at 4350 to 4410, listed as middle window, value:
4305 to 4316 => 8.4 Angstrom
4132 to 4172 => 3.7 Angstrom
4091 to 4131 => 0.6 Angstrom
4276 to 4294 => 1.4 Angstrom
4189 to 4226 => 2.0 Angstrom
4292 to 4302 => 2.2 Angstrom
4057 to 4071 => 0.5 Angstrom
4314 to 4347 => 6.5 Angstrom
